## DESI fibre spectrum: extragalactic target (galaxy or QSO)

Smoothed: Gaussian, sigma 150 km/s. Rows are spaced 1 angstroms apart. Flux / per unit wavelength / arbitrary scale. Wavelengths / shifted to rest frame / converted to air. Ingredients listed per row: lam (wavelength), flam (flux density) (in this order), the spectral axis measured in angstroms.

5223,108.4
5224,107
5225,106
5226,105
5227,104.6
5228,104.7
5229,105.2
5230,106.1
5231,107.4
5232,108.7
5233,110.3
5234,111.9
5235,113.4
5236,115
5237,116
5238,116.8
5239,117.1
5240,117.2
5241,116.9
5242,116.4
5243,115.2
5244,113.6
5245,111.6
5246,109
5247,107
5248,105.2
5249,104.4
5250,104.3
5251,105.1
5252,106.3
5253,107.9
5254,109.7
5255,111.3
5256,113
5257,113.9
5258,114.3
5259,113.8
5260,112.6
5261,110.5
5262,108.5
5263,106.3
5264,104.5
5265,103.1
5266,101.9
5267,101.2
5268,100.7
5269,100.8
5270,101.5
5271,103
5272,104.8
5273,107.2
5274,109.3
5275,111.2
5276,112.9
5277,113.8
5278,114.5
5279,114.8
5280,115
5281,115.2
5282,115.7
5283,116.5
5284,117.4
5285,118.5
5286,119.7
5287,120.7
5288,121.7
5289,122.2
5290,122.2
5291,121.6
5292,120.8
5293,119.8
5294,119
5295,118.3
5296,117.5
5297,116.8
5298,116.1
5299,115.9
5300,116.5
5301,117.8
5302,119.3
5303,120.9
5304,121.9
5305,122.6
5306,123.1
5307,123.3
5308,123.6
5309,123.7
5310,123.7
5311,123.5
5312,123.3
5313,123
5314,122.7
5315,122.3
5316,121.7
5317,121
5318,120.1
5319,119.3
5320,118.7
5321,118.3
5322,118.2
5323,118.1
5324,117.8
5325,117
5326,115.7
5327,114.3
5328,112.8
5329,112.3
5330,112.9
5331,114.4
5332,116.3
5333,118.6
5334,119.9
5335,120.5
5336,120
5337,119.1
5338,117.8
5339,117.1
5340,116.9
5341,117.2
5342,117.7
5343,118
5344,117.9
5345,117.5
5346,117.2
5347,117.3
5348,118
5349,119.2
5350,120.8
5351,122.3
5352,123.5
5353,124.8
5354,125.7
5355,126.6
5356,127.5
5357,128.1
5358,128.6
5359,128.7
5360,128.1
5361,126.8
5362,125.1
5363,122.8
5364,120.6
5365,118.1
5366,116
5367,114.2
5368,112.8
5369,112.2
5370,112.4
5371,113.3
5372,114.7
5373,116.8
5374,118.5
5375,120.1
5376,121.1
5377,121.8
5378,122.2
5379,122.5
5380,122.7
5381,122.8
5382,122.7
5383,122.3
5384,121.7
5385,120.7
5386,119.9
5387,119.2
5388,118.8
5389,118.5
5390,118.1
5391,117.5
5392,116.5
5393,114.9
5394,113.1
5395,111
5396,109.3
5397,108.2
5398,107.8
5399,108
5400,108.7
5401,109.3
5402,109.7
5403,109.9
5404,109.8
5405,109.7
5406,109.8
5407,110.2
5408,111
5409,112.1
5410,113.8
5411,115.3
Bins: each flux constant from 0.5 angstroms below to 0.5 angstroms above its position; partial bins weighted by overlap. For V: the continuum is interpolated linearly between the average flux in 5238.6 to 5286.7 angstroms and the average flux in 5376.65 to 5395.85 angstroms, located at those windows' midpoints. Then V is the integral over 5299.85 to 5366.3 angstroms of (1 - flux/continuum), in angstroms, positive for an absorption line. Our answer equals -2.9 angstroms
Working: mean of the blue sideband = 110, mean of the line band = 120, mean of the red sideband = 119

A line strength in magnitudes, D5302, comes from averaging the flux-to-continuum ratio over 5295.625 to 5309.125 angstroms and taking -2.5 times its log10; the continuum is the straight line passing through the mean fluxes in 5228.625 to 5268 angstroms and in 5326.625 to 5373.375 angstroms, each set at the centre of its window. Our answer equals -0.05 mag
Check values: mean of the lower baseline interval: 110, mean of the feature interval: 120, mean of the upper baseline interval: 119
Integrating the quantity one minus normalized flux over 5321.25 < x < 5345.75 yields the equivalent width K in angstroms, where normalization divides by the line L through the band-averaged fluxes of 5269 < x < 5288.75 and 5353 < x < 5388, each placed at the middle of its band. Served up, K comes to 0.2 angstroms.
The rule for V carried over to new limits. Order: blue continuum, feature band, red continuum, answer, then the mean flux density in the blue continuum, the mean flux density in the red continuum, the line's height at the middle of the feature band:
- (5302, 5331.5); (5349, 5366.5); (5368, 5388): -0.72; 120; 119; 119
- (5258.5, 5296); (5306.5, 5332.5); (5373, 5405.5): -1.20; 113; 116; 114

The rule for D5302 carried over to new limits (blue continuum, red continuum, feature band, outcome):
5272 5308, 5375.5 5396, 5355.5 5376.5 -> -0.01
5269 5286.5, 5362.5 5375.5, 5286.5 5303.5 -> -0.06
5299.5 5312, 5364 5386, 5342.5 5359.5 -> -0.02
